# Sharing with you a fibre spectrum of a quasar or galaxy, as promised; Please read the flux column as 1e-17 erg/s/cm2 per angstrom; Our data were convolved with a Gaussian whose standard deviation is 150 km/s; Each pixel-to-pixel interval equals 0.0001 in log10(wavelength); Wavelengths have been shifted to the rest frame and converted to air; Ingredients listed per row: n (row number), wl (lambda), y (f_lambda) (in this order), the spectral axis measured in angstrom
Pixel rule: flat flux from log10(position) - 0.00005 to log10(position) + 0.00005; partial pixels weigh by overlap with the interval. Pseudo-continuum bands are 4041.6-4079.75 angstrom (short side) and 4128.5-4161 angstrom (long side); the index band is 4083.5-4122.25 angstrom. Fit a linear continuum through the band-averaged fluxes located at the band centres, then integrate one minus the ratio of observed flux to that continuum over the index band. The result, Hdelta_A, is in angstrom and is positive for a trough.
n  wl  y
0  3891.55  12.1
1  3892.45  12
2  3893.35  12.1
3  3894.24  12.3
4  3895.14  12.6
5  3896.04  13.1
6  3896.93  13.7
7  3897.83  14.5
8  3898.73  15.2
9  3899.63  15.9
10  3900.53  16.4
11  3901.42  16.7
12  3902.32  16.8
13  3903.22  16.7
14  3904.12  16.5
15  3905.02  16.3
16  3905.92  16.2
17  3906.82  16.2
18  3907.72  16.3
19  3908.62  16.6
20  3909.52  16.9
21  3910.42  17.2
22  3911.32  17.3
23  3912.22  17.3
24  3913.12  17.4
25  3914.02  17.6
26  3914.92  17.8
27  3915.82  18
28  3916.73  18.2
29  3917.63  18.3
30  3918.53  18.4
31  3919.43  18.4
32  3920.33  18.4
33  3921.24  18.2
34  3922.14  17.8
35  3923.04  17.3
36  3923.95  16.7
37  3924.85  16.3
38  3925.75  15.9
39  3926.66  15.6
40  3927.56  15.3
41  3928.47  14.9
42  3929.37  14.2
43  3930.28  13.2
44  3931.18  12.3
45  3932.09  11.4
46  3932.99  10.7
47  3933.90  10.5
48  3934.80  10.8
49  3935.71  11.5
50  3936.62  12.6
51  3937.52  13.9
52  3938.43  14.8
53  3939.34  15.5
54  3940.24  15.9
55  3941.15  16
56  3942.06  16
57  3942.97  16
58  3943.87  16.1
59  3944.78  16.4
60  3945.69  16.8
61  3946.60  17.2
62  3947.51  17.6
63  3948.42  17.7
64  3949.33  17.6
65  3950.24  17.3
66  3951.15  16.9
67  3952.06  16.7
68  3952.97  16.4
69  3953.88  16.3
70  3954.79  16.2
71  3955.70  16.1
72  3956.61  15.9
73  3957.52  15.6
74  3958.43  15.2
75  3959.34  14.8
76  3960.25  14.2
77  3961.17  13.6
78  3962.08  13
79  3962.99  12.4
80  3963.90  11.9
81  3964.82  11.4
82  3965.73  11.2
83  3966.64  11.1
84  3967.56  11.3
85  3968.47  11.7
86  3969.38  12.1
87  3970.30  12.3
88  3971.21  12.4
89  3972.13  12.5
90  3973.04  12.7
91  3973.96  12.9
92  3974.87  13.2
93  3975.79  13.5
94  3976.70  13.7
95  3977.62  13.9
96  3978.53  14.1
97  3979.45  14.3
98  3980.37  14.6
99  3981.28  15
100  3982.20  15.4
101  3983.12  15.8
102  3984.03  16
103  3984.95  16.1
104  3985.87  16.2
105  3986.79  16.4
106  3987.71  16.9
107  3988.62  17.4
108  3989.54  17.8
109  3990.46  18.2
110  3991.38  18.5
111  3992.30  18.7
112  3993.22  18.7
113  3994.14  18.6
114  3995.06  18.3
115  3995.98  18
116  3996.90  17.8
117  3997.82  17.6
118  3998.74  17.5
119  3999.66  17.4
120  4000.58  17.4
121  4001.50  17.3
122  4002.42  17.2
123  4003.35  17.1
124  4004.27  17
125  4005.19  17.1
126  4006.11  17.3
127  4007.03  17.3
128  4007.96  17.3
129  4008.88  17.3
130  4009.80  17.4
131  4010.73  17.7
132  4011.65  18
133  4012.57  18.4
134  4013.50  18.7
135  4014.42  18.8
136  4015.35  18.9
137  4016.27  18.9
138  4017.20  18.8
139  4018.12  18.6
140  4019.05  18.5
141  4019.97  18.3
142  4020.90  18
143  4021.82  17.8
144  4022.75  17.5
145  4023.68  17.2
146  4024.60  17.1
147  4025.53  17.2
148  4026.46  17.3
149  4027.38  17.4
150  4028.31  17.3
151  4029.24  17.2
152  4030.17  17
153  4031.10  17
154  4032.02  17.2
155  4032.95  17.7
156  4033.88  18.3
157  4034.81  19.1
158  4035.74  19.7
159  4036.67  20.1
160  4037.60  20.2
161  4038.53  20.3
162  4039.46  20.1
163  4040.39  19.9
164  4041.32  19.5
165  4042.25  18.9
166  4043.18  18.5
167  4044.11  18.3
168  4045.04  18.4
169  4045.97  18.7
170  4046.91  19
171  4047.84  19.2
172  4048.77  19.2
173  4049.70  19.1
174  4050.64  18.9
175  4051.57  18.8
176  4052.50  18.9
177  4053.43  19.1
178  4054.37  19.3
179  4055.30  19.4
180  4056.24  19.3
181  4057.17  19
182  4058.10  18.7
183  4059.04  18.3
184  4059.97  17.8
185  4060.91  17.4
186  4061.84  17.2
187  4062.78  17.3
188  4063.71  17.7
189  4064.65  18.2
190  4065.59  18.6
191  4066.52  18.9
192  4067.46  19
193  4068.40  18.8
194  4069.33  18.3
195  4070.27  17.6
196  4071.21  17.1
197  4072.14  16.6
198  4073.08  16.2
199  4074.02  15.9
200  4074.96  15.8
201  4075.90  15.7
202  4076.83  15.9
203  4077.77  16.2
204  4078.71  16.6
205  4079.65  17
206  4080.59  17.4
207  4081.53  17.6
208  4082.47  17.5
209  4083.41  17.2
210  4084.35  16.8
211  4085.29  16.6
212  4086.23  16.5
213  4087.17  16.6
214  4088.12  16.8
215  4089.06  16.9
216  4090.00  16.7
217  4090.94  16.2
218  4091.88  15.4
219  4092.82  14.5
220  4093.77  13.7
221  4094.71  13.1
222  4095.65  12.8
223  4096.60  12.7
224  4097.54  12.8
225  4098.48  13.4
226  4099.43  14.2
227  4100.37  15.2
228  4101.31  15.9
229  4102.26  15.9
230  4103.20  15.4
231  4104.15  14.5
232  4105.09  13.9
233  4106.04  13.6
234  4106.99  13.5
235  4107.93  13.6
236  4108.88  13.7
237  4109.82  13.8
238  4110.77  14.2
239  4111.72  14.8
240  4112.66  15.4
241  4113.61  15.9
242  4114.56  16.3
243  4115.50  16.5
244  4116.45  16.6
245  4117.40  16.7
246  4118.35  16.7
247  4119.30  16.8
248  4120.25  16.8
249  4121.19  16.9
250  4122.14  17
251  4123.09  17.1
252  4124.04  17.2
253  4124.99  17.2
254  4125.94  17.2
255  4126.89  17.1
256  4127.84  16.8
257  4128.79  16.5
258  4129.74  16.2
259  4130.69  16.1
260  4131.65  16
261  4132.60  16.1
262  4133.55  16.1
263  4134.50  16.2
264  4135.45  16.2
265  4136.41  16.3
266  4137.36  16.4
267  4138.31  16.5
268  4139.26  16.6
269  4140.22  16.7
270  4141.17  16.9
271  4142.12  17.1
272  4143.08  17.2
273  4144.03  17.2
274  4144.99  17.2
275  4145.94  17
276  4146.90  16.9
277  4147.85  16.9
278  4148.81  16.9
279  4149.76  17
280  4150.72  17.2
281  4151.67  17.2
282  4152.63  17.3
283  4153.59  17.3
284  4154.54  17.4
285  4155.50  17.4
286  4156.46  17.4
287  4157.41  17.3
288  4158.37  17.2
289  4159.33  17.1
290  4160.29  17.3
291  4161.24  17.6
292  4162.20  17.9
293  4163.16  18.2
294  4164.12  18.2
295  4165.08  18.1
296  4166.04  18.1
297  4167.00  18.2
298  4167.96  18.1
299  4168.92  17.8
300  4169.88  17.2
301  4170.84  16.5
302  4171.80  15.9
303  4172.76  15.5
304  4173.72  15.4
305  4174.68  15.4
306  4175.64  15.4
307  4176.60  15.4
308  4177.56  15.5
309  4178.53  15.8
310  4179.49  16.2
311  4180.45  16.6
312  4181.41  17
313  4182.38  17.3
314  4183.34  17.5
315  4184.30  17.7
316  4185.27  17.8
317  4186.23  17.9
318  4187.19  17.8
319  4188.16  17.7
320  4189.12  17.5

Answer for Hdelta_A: 4.8 angstrom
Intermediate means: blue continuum 18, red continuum 16.8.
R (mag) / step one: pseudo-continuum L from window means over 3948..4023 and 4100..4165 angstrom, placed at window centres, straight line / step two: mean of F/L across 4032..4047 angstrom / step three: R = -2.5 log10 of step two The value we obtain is -0.18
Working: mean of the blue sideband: 16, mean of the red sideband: 16.4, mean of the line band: 19.1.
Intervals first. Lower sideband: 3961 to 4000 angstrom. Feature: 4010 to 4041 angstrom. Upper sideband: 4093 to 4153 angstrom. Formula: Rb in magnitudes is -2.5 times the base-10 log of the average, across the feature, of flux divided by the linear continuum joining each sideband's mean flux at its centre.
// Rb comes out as -0.20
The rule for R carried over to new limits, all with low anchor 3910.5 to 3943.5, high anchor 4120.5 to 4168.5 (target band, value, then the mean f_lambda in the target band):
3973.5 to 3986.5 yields 0.09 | 14.6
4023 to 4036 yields -0.08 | 17.6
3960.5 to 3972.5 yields 0.29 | 12.1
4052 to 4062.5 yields -0.13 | 18.6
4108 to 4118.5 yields 0.10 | 15.4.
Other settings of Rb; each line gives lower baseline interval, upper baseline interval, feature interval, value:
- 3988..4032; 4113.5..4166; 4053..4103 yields 0.042 mag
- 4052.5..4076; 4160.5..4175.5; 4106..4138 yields 0.096 mag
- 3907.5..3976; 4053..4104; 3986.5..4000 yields -0.142 mag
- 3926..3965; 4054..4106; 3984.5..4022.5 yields -0.147 mag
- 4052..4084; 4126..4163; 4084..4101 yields 0.160 mag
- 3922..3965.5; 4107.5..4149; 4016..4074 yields -0.169 mag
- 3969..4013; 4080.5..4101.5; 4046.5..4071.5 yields -0.180 mag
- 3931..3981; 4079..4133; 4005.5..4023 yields -0.219 mag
